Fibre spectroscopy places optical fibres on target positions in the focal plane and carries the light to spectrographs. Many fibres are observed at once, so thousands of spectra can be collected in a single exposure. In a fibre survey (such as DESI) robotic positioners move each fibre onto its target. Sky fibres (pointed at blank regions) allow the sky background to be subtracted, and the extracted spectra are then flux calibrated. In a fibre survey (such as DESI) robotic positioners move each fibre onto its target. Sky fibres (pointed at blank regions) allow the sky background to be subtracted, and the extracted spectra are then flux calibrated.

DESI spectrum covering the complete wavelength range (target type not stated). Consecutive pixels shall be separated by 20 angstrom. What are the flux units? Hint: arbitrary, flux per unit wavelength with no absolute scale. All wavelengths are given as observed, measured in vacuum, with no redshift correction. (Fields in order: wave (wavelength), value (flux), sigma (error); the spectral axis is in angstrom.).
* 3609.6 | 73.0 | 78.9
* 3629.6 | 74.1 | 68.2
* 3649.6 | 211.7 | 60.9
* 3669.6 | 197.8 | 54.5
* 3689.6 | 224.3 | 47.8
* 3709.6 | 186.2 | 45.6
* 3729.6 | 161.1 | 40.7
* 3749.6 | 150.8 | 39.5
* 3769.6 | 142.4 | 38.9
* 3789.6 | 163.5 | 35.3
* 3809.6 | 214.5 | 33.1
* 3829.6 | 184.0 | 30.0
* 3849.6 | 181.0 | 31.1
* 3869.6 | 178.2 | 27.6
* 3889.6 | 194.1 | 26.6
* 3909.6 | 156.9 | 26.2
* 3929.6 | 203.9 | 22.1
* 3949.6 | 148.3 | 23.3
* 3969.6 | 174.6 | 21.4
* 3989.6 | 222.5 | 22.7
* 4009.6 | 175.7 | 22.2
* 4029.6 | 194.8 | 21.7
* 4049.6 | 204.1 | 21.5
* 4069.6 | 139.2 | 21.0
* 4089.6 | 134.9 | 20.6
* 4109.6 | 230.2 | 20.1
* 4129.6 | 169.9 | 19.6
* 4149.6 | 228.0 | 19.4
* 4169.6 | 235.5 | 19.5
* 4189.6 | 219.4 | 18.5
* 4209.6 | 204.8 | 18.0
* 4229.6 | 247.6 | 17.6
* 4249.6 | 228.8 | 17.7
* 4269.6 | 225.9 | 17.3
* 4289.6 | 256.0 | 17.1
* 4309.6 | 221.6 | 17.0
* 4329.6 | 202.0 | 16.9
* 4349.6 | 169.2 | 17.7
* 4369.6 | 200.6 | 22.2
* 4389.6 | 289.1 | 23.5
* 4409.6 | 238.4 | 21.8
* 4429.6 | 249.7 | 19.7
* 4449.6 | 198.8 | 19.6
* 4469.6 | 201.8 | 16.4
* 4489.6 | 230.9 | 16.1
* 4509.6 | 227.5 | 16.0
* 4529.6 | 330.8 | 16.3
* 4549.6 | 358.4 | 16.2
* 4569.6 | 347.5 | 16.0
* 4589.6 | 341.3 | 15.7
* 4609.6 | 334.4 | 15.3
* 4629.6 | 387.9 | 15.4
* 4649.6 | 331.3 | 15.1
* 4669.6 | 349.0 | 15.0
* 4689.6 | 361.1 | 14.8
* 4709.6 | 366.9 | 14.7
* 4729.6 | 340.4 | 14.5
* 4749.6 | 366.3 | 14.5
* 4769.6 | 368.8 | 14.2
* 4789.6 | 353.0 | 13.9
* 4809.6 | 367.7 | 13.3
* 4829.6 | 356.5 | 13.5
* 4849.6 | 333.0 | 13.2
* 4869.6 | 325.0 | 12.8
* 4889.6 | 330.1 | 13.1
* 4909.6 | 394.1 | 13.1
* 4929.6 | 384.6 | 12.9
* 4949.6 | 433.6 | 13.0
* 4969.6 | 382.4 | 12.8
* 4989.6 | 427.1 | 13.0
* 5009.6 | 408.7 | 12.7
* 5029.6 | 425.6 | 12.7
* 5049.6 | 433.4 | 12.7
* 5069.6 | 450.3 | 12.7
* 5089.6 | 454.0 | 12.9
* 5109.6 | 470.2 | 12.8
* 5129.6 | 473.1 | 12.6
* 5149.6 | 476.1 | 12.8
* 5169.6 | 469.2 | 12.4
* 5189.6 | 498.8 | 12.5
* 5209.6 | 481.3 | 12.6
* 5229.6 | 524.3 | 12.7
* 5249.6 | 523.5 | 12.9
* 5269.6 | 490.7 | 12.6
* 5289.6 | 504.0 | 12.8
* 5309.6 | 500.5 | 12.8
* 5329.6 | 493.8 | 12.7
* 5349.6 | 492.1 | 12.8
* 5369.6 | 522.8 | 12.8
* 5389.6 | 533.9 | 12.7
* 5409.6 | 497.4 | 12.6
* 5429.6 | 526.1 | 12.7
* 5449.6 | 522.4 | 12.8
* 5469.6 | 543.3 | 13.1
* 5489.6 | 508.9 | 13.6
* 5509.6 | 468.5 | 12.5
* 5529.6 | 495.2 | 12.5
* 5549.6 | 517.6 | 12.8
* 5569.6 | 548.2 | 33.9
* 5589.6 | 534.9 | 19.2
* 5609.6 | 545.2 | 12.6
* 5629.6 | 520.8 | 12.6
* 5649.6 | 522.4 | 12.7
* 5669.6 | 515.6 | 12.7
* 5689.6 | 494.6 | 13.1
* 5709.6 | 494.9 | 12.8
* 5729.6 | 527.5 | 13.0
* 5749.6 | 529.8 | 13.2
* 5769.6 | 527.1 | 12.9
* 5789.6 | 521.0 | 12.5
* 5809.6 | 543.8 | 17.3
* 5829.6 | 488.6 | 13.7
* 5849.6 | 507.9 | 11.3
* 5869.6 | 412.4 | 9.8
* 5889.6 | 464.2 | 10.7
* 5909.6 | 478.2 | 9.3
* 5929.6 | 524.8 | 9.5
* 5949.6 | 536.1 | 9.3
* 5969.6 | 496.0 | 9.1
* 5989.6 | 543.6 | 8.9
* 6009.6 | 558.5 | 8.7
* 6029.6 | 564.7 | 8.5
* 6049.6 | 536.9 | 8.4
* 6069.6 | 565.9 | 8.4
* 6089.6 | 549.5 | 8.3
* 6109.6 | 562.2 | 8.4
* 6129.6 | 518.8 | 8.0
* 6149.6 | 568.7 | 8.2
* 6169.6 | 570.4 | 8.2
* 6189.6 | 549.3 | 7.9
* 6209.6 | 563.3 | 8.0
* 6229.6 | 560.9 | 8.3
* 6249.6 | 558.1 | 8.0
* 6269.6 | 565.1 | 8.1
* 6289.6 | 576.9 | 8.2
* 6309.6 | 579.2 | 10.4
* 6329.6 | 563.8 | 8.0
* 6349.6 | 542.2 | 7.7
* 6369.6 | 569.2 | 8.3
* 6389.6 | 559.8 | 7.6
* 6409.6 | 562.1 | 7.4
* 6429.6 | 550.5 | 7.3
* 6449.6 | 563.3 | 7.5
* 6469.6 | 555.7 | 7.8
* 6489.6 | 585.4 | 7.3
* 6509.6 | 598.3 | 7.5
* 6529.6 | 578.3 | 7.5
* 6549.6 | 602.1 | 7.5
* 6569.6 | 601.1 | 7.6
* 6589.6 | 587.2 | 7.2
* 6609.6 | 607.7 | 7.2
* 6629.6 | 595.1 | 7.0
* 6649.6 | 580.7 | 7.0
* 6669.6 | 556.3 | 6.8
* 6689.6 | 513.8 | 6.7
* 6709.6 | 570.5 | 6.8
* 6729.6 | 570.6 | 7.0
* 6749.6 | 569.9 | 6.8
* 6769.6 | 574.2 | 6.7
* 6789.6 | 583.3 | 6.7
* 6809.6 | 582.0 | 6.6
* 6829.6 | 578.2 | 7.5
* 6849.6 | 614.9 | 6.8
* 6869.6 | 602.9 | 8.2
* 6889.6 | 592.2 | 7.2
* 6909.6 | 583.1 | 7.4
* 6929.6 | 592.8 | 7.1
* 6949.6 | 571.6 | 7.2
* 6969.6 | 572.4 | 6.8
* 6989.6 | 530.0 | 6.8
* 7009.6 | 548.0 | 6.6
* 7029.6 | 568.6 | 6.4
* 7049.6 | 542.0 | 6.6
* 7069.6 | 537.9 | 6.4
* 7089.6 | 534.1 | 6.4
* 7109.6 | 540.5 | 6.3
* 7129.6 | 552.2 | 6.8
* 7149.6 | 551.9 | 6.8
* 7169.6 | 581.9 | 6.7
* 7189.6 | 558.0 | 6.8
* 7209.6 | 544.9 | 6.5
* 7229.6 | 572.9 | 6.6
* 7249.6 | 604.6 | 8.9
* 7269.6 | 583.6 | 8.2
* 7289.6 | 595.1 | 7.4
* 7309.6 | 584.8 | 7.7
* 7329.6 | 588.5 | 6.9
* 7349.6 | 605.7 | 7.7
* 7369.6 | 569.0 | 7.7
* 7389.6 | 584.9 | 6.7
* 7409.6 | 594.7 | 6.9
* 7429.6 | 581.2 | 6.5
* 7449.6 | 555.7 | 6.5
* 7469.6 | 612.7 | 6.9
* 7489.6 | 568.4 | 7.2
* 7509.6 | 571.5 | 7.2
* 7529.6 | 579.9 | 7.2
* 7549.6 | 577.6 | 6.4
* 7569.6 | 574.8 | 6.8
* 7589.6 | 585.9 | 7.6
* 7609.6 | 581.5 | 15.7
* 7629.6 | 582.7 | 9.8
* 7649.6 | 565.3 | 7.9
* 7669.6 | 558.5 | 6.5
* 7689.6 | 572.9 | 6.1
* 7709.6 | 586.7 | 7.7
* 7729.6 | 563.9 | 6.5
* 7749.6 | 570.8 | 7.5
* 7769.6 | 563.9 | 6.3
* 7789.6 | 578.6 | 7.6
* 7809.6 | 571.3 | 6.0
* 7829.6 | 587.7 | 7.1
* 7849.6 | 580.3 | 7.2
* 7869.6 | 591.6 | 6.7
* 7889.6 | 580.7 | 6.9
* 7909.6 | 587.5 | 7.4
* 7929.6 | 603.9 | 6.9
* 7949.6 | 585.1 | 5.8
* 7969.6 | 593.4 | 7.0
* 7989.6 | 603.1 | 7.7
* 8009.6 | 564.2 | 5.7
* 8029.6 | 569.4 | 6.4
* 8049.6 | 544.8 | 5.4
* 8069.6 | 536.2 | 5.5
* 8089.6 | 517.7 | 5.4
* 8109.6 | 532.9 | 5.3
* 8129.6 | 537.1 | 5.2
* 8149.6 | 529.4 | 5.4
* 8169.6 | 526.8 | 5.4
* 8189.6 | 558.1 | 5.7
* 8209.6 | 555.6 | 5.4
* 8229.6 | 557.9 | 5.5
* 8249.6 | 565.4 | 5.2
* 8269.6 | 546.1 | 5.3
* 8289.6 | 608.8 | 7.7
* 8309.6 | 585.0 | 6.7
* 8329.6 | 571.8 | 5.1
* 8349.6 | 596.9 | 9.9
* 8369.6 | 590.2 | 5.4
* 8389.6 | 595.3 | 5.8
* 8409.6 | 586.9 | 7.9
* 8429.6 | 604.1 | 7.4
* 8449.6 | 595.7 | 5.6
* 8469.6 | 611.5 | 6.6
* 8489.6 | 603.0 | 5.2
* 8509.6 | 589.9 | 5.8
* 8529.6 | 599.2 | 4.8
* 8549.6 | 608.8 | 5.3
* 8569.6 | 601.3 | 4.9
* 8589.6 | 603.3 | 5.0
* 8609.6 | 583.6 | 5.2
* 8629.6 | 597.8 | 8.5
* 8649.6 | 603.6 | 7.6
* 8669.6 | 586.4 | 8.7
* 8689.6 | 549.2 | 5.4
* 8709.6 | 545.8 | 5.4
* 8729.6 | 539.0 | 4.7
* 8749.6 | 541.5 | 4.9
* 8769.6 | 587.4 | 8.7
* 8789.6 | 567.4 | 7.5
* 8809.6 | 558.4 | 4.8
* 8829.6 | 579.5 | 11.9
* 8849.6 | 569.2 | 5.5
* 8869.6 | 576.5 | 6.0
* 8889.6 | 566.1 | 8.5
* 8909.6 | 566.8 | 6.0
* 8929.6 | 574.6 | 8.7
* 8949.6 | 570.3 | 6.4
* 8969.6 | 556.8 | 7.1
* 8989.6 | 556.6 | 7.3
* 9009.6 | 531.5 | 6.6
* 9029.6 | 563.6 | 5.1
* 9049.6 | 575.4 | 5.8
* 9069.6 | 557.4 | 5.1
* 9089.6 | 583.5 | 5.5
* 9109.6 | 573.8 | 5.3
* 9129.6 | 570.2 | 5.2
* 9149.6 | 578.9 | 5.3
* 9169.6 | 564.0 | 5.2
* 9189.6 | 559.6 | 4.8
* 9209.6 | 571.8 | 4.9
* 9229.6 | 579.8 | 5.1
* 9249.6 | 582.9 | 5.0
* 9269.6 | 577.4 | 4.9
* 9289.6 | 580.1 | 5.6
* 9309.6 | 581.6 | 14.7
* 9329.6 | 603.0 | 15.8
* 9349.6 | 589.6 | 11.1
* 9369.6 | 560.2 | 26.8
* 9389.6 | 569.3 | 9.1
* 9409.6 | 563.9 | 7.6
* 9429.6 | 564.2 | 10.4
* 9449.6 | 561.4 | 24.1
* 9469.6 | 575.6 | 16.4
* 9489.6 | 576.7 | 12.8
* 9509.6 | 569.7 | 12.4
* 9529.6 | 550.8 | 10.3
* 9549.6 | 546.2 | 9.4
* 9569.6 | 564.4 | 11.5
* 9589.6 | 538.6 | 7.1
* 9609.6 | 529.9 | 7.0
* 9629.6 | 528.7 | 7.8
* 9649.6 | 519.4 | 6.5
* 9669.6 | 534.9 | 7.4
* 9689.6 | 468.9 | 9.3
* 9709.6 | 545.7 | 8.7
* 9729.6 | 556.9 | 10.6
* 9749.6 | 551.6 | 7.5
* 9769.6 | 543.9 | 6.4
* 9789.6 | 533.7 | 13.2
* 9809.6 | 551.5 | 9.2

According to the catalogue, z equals 0.13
